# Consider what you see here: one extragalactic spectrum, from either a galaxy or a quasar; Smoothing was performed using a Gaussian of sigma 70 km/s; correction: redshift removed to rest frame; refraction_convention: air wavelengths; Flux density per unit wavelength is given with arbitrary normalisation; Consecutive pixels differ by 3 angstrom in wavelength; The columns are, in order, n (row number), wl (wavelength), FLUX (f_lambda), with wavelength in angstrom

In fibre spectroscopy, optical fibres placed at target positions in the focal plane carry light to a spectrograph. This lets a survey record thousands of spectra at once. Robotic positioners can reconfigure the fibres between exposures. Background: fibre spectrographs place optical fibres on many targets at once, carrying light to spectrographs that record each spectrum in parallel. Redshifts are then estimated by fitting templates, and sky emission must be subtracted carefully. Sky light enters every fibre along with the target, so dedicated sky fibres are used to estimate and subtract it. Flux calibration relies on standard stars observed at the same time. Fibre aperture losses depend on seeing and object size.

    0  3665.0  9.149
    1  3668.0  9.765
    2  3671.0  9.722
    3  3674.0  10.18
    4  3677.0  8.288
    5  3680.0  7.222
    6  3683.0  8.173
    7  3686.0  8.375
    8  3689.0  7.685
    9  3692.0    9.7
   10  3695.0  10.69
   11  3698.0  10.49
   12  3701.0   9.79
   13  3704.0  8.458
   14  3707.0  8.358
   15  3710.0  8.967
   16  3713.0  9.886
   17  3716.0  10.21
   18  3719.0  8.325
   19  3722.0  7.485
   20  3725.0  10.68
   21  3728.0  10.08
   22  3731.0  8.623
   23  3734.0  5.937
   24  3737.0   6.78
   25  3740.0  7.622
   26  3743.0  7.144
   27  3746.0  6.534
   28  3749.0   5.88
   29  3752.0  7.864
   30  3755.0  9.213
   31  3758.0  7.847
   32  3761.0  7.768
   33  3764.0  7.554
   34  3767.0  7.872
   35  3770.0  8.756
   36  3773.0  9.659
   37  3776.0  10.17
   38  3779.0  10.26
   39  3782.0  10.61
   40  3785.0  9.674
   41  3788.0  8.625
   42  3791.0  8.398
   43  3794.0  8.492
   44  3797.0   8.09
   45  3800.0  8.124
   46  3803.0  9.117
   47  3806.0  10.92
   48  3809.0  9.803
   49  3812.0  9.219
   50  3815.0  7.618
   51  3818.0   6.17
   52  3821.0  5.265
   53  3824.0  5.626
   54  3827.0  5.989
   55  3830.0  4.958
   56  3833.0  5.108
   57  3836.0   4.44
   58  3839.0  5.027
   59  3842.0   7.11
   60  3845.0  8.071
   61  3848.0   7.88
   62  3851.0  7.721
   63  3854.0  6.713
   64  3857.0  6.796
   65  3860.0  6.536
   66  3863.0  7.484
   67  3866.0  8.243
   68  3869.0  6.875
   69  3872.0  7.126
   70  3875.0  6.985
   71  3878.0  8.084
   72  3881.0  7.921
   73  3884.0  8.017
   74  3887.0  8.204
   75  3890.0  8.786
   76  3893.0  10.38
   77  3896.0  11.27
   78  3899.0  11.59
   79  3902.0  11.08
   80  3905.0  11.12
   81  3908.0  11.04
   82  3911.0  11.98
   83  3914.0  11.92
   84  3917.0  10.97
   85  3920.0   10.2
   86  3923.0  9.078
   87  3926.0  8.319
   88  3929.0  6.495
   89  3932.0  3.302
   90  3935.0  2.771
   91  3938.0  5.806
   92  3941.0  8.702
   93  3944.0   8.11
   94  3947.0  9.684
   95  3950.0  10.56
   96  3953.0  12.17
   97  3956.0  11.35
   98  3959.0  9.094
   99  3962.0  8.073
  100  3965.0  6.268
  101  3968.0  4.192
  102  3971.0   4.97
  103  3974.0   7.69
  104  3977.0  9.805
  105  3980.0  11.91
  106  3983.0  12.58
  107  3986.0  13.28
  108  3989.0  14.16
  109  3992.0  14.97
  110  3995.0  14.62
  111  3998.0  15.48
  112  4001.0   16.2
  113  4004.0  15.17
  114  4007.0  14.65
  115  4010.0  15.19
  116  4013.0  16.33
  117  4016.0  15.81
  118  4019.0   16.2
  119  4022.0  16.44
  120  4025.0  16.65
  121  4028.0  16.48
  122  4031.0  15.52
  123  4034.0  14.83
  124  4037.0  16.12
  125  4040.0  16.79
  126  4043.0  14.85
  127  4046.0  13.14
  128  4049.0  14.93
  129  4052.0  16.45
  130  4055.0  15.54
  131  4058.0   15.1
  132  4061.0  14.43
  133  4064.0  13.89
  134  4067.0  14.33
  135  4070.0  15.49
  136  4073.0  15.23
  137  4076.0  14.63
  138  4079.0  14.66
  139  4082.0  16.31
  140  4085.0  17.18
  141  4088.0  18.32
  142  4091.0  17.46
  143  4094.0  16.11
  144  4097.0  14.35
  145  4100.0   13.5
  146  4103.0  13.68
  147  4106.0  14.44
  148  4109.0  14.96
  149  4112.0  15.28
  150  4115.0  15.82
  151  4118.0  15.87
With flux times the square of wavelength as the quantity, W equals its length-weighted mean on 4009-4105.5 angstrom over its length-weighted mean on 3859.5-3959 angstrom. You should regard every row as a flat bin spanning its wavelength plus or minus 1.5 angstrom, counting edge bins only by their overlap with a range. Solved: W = 1.9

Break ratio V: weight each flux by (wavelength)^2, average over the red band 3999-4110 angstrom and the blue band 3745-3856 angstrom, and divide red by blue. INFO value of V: 2.3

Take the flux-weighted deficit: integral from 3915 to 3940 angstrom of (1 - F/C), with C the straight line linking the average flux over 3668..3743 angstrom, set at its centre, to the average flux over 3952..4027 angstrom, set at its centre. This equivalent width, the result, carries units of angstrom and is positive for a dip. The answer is 9.5 angstrom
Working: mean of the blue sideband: 8.81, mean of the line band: 7.25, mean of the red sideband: 12.6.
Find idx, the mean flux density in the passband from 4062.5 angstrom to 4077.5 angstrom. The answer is 14.7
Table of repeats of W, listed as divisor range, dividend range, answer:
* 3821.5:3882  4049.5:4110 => 2.56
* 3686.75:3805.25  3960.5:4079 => 1.84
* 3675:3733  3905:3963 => 1.13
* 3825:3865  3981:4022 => 2.51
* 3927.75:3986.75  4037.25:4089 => 1.95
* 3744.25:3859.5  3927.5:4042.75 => 1.69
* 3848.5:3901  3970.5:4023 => 1.79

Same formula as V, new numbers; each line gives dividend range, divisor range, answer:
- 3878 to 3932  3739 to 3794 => 1.23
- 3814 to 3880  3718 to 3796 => 0.83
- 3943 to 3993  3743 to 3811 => 1.26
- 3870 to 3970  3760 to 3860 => 1.19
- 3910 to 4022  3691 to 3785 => 1.41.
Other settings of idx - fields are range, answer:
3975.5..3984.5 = 11.4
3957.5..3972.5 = 6.52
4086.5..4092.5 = 17.9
